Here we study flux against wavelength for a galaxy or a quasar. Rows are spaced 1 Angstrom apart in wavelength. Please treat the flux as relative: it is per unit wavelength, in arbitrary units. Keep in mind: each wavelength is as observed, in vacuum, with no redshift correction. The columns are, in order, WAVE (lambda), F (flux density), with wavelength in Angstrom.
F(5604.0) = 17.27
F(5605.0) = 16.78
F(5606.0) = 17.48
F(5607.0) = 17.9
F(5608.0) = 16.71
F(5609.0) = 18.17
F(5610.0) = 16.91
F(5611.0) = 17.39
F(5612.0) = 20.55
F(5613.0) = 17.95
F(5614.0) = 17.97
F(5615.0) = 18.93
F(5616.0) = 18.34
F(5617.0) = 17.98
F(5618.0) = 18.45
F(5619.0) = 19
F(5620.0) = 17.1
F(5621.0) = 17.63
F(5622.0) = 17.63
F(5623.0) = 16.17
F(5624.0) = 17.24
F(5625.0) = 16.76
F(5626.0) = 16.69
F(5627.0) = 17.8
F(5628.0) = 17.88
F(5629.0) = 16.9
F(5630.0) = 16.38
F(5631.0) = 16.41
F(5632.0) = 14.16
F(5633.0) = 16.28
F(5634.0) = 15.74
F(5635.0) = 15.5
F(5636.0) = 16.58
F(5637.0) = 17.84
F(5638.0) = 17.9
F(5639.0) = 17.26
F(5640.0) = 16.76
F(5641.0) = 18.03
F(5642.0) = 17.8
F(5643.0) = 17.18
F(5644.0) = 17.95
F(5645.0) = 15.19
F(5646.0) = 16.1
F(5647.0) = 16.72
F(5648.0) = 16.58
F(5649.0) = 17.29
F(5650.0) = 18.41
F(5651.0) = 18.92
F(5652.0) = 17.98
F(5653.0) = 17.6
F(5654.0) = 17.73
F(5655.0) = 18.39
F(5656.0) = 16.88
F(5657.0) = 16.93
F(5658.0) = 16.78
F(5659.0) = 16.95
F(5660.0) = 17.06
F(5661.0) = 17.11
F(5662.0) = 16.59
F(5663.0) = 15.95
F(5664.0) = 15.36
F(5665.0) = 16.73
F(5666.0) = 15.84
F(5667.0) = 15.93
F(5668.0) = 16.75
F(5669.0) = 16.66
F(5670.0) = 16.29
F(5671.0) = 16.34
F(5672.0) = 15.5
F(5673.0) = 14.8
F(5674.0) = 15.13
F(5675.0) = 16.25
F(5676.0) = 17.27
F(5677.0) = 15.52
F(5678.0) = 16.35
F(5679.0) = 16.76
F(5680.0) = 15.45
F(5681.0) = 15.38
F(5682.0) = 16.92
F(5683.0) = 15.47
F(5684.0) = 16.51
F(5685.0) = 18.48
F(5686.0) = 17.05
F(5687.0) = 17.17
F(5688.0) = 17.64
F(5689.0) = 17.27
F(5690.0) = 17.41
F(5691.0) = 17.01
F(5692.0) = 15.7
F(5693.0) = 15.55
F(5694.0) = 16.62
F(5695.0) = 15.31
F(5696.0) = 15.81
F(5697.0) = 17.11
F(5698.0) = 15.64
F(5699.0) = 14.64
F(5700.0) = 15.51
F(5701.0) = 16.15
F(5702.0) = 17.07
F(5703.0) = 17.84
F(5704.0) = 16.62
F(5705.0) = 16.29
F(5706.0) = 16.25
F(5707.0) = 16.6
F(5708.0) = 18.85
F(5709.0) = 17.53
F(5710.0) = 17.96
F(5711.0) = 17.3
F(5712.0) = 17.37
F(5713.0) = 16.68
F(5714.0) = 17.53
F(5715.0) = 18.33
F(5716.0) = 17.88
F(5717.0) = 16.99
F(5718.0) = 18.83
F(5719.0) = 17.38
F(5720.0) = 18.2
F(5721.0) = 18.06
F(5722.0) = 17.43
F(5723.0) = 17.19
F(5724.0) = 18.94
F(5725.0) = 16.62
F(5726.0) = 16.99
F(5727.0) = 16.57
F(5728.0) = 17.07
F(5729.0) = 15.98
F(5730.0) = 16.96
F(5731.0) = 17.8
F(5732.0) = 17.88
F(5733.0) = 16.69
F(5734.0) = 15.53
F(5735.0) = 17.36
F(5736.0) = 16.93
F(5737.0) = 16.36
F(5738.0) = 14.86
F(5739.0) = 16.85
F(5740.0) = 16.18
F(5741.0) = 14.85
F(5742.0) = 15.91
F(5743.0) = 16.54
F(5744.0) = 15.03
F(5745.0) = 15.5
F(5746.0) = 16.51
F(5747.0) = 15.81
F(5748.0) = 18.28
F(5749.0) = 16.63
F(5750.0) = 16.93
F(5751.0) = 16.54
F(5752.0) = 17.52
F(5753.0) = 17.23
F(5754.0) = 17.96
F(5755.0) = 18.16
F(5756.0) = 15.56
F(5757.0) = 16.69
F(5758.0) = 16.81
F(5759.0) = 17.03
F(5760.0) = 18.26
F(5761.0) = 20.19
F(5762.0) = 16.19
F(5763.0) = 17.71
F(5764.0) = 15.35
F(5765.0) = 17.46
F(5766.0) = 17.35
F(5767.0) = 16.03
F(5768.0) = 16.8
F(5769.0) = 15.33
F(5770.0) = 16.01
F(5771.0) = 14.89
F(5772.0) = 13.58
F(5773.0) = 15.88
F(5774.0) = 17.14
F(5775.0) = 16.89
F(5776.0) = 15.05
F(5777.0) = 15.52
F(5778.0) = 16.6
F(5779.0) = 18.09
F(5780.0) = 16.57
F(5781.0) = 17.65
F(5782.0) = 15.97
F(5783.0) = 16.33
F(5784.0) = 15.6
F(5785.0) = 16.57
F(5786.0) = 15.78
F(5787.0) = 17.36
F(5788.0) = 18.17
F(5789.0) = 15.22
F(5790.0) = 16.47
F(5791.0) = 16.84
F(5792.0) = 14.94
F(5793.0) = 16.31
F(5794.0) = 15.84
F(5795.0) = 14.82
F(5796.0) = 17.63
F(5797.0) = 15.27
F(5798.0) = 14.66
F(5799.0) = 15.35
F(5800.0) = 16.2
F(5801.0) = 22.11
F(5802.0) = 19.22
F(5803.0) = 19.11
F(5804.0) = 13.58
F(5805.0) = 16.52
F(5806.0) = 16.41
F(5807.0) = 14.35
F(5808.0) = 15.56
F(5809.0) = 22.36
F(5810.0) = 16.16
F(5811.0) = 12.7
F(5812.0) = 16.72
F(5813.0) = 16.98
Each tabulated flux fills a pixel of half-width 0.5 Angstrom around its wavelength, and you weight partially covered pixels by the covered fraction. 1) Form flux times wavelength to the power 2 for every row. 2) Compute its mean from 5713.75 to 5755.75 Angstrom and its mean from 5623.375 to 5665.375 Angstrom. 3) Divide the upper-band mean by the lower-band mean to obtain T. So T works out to 1.03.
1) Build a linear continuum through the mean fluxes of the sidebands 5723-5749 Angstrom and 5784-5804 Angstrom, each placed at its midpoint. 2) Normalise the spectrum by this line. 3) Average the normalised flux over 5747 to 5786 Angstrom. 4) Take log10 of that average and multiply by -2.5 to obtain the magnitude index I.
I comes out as -0.005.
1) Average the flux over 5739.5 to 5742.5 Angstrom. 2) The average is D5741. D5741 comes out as 15.6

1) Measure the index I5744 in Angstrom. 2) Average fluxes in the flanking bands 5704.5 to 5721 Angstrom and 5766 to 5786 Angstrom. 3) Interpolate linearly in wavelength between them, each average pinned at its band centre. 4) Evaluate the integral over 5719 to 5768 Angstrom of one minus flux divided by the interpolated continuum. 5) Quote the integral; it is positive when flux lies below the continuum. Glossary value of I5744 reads -0.1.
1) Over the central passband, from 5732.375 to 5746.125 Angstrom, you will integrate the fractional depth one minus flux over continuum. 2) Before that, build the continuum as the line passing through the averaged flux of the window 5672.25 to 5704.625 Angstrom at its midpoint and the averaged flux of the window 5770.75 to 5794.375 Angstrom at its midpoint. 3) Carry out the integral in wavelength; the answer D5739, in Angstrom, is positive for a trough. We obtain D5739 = 0.17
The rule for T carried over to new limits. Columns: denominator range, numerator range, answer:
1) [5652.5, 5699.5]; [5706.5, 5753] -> 1.05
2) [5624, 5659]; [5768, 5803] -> 1.01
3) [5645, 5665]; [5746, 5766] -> 1.04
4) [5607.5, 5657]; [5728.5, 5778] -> 1.00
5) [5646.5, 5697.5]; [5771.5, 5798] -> 1.01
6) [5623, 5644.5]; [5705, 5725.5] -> 1.07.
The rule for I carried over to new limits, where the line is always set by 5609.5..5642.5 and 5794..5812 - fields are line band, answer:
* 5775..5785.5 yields 0.016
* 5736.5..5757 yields 0.023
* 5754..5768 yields -0.026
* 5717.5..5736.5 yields -0.025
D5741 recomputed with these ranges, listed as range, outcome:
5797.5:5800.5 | 15.4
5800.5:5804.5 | 18.5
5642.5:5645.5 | 16.8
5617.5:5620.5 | 18.2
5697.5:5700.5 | 15.3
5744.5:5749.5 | 16.5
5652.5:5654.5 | 17.7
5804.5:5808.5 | 15.7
